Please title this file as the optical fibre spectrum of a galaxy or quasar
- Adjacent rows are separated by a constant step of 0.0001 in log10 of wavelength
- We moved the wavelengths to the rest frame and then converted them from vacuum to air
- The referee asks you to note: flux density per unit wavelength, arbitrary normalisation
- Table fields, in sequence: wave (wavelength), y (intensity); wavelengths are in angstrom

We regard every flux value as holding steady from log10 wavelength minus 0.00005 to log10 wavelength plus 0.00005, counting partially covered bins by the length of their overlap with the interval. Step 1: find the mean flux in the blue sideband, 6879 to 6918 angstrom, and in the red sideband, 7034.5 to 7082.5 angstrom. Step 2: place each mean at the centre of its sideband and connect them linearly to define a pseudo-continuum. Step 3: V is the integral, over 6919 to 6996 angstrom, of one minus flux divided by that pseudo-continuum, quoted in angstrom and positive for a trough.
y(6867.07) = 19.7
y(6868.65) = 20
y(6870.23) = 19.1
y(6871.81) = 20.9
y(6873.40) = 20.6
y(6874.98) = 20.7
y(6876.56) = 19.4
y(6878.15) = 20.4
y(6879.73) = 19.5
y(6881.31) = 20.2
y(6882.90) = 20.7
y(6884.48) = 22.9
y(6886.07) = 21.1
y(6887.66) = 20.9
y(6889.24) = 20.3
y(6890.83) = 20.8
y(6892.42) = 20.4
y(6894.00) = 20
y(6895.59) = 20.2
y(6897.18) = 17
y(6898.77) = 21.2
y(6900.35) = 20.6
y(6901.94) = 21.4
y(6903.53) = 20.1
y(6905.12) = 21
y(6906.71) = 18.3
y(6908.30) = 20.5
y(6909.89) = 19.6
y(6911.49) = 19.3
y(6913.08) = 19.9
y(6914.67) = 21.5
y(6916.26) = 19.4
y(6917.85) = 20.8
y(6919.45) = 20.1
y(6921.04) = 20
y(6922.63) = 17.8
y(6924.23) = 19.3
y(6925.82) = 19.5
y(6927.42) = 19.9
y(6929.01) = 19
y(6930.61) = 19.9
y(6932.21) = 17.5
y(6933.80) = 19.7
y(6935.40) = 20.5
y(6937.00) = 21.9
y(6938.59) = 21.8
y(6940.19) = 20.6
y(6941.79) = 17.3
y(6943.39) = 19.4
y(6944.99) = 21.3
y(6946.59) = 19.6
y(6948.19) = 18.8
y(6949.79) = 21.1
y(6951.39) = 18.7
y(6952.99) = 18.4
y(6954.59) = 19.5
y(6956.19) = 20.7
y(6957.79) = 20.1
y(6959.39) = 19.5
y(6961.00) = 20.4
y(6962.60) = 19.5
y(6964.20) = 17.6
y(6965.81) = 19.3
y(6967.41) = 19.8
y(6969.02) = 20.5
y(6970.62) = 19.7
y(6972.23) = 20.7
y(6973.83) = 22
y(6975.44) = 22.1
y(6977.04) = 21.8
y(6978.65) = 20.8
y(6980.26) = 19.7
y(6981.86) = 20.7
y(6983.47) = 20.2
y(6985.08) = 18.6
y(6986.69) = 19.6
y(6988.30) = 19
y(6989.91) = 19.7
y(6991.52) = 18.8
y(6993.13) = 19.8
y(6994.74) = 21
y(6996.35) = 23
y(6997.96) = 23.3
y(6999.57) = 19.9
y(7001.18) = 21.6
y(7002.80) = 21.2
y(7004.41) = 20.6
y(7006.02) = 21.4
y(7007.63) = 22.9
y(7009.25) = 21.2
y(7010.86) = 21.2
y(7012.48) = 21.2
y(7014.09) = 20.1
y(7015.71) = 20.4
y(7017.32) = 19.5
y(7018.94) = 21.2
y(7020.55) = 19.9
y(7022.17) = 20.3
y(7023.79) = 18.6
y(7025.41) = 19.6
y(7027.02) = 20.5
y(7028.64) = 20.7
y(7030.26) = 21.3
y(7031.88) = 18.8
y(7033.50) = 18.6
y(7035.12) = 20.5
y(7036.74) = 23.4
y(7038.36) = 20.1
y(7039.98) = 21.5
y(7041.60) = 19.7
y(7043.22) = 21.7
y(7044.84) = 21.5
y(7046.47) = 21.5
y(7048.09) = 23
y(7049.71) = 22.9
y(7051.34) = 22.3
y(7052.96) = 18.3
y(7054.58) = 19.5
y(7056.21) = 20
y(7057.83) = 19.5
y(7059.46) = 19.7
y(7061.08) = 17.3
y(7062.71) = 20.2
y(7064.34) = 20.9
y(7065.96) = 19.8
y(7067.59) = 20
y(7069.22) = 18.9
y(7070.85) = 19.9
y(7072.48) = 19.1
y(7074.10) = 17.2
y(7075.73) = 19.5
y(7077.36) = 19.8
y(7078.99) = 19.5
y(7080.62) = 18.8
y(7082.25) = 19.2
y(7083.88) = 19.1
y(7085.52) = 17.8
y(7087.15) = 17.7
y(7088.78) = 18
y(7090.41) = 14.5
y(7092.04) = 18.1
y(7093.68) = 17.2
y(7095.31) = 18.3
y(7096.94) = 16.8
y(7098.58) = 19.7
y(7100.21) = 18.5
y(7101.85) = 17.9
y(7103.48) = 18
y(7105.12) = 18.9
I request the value 1.4 angstrom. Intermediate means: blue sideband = 20.3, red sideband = 20.2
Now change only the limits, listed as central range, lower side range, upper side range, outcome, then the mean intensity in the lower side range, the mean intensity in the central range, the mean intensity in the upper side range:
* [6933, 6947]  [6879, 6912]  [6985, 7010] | 0.2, 20.3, 20.3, 20.8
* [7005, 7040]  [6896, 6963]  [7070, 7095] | -3.0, 19.8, 20.6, 18.4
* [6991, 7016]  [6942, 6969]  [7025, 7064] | -1.3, 19.6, 21.1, 20.5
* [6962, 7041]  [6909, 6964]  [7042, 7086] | -2.6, 19.8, 20.5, 19.9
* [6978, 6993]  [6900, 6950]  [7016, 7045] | 0.4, 19.9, 19.7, 20.4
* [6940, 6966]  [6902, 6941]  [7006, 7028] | 0.8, 19.9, 19.5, 20.5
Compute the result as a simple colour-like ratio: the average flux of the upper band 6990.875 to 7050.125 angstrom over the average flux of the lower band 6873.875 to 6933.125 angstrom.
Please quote 1.04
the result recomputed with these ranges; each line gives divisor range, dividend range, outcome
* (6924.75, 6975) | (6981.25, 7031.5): 1.04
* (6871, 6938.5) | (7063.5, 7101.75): 0.92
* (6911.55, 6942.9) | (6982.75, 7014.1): 1.05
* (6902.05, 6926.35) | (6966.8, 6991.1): 1.02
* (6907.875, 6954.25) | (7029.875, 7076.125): 1.02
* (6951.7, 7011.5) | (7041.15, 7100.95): 0.95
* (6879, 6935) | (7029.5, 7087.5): 1.00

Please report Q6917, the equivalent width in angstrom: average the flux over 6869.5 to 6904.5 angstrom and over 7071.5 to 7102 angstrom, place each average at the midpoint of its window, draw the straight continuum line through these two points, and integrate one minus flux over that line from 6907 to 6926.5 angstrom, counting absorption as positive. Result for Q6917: 0.3 angstrom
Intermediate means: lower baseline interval 20.4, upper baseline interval 18.3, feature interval 19.8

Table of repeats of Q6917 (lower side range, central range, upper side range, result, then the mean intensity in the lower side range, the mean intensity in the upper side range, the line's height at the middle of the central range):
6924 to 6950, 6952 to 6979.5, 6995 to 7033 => 0.1 angstrom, 19.8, 20.8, 20.2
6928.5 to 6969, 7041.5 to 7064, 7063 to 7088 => -1.5 angstrom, 19.7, 19.2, 19.3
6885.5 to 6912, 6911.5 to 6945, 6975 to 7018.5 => 0.8 angstrom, 20.2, 20.7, 20.3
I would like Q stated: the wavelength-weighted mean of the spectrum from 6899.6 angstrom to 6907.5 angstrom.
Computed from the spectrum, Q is 20.3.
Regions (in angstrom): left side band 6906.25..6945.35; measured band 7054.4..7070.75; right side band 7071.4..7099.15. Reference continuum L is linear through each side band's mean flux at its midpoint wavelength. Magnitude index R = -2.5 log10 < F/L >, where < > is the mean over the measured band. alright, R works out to -0.06 mag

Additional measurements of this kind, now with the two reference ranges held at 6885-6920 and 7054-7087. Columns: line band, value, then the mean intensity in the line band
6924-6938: 0.02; 19.7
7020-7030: -0.03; 20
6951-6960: 0.02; 19.5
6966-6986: -0.04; 20.5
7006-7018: -0.07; 21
